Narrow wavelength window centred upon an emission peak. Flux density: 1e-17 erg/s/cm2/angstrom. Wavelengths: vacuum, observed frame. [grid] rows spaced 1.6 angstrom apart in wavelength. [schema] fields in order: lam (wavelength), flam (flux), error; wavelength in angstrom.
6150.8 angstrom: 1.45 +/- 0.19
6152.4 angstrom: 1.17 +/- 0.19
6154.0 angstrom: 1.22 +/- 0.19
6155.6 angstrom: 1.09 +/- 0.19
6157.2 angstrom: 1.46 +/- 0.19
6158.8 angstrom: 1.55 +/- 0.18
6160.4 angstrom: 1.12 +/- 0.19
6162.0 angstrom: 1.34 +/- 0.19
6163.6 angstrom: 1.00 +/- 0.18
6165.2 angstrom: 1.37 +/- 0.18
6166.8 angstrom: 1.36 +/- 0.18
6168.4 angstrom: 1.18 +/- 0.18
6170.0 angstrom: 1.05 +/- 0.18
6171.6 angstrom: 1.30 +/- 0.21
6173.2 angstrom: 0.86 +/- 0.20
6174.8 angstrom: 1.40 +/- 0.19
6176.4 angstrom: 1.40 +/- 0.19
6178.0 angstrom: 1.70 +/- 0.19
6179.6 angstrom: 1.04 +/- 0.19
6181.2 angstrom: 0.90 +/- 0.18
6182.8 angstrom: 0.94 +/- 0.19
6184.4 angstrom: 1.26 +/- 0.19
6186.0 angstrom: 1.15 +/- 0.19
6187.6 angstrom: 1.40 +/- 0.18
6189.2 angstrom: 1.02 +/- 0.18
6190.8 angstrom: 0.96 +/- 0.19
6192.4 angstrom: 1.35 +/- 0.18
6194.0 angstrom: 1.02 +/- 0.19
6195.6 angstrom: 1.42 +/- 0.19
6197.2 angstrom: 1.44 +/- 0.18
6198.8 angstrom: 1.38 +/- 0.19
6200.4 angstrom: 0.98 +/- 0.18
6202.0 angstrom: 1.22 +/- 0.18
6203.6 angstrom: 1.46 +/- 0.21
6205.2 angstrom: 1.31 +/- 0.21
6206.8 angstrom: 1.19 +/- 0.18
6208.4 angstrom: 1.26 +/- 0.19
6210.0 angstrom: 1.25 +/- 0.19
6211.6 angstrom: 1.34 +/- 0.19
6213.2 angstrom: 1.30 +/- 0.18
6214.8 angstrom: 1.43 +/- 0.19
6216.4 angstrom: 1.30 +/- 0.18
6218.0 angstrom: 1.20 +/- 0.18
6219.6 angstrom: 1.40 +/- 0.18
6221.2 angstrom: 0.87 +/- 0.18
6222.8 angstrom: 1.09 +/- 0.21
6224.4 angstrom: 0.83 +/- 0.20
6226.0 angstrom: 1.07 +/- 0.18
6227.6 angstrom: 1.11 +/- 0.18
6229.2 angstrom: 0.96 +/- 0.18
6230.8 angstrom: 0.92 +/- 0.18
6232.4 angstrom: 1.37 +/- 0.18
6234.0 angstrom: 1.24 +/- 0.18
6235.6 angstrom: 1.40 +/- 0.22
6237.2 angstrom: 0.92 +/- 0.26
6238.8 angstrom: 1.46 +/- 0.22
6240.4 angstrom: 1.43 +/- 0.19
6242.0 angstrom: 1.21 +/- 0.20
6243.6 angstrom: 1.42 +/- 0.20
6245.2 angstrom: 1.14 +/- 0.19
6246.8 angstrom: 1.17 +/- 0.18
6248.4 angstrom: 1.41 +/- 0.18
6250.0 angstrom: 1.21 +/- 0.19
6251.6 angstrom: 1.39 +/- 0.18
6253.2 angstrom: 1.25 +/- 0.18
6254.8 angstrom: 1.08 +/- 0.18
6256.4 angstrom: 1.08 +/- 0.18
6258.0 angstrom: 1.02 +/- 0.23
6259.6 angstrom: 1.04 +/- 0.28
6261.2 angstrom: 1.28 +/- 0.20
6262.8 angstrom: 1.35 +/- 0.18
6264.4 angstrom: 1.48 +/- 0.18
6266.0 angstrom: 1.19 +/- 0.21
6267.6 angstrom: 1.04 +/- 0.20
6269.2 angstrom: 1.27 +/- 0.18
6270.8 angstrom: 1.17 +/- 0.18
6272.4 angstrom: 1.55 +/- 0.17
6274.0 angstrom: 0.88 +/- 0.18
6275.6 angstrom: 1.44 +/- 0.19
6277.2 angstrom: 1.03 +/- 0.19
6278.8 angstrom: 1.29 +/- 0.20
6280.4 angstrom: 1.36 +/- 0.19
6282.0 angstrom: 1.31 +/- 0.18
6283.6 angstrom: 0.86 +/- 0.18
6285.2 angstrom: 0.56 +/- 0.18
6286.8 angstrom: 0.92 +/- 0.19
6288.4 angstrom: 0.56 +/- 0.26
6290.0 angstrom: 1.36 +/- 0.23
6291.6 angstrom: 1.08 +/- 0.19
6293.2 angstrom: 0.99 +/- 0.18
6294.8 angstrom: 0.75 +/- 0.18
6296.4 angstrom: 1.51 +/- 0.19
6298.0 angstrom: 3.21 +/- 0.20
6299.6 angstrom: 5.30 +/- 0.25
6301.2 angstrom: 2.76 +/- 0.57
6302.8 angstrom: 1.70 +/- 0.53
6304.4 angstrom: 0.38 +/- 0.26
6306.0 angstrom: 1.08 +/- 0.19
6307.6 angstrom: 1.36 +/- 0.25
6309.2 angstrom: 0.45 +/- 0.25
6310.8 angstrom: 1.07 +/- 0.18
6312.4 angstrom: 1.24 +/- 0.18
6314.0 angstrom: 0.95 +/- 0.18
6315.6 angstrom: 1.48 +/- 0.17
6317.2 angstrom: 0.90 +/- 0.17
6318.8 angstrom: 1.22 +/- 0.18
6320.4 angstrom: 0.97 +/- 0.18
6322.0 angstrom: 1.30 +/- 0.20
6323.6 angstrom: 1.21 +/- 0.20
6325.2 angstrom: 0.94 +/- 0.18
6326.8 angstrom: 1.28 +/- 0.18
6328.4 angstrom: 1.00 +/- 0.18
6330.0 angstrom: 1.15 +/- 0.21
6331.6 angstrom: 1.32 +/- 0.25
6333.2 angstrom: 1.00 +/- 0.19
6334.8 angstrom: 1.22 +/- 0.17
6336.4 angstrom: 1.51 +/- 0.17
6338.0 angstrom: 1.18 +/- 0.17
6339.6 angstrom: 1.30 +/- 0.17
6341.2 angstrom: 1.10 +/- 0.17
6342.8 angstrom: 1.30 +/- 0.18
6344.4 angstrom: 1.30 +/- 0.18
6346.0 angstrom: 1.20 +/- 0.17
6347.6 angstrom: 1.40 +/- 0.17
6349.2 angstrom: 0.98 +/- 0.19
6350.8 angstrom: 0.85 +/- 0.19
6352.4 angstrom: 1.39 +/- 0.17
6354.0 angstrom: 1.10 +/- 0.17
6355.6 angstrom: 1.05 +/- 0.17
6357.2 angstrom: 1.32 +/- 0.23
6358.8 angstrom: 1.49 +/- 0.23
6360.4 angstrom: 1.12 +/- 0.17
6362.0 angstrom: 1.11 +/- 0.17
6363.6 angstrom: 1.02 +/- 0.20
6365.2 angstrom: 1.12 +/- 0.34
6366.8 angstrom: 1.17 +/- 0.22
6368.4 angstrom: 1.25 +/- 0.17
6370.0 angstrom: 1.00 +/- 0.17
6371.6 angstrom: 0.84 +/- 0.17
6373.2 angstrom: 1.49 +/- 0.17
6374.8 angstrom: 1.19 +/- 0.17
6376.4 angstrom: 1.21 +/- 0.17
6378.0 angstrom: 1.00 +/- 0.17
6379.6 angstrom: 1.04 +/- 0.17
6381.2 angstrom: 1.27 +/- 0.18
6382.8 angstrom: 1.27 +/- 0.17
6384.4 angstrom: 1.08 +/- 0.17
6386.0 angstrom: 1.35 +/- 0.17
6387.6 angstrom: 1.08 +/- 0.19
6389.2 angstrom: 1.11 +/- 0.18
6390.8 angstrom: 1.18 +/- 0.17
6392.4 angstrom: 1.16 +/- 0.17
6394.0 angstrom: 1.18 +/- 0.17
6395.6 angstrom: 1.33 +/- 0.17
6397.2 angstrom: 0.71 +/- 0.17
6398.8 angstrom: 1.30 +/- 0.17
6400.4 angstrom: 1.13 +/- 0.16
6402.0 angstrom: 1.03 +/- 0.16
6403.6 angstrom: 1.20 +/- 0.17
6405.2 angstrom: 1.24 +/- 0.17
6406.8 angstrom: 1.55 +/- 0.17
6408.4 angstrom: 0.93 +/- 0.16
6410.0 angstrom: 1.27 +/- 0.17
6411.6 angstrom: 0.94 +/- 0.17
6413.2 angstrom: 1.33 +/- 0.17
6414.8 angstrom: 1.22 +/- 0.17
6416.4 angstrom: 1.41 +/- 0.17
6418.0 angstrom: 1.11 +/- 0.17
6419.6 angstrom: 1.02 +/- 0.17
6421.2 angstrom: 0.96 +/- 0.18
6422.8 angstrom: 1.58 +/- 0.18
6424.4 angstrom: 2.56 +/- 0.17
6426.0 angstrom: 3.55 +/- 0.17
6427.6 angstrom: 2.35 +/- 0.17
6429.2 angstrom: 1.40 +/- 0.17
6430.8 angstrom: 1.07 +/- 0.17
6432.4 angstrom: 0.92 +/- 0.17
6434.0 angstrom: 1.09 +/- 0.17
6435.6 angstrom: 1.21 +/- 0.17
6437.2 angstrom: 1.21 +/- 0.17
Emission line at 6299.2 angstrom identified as H-beta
